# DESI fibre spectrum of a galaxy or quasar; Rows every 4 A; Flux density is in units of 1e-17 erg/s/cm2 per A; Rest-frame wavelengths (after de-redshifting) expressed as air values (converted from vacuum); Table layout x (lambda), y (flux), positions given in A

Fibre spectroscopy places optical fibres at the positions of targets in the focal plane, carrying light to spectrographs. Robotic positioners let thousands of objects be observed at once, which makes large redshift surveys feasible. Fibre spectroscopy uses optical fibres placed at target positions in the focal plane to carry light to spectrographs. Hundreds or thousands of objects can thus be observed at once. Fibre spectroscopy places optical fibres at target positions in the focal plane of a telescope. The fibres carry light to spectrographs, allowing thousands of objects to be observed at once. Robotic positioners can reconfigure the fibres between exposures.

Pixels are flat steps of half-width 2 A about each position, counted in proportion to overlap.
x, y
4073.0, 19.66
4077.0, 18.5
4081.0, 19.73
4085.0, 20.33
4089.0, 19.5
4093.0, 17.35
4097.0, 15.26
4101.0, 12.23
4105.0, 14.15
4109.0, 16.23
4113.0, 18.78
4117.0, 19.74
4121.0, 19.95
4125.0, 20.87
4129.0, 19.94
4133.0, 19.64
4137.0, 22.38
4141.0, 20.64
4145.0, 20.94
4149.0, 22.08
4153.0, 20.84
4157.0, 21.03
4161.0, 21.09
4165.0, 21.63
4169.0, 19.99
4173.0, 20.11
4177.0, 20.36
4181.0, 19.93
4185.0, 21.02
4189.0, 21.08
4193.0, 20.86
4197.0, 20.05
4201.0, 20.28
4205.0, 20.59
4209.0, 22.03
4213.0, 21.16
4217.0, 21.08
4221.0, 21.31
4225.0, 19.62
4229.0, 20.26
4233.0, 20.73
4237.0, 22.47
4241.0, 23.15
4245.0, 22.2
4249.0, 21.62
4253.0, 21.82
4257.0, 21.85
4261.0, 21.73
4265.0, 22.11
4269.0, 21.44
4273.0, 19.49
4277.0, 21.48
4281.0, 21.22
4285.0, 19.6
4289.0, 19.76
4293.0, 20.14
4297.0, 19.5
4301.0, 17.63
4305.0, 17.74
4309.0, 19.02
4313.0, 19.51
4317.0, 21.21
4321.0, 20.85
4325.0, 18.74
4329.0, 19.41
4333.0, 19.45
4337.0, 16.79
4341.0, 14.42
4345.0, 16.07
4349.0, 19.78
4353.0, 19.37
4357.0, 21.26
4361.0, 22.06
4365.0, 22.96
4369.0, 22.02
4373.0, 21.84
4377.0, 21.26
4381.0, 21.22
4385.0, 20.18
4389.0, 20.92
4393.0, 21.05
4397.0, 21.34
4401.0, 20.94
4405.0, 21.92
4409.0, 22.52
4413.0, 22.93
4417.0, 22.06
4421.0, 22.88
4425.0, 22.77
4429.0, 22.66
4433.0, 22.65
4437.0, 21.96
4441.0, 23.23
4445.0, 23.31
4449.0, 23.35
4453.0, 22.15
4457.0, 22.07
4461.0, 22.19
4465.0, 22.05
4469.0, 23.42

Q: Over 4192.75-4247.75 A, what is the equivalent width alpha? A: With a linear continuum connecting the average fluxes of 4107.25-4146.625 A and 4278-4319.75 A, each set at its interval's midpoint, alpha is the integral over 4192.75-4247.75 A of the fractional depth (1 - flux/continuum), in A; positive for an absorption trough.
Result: -3.9 A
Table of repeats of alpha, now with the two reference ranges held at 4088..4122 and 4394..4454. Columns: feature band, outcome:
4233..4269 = -4.8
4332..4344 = 2.5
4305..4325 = 0.7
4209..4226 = -2.0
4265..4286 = -1.1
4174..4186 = -1.4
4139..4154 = -3.0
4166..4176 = -1.2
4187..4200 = -1.6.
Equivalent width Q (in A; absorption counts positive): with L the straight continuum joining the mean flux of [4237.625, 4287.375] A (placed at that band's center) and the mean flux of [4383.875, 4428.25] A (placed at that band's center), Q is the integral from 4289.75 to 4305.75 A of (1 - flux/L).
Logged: 2.0 A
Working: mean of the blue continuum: 21.5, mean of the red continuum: 21.8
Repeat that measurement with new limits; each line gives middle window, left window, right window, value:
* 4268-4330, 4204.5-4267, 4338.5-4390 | 3.25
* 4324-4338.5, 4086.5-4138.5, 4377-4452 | 1.62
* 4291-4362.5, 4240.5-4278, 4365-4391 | 8.17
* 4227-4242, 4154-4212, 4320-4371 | -0.91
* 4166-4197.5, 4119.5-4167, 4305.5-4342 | 0.02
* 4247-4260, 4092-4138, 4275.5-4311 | -1.74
